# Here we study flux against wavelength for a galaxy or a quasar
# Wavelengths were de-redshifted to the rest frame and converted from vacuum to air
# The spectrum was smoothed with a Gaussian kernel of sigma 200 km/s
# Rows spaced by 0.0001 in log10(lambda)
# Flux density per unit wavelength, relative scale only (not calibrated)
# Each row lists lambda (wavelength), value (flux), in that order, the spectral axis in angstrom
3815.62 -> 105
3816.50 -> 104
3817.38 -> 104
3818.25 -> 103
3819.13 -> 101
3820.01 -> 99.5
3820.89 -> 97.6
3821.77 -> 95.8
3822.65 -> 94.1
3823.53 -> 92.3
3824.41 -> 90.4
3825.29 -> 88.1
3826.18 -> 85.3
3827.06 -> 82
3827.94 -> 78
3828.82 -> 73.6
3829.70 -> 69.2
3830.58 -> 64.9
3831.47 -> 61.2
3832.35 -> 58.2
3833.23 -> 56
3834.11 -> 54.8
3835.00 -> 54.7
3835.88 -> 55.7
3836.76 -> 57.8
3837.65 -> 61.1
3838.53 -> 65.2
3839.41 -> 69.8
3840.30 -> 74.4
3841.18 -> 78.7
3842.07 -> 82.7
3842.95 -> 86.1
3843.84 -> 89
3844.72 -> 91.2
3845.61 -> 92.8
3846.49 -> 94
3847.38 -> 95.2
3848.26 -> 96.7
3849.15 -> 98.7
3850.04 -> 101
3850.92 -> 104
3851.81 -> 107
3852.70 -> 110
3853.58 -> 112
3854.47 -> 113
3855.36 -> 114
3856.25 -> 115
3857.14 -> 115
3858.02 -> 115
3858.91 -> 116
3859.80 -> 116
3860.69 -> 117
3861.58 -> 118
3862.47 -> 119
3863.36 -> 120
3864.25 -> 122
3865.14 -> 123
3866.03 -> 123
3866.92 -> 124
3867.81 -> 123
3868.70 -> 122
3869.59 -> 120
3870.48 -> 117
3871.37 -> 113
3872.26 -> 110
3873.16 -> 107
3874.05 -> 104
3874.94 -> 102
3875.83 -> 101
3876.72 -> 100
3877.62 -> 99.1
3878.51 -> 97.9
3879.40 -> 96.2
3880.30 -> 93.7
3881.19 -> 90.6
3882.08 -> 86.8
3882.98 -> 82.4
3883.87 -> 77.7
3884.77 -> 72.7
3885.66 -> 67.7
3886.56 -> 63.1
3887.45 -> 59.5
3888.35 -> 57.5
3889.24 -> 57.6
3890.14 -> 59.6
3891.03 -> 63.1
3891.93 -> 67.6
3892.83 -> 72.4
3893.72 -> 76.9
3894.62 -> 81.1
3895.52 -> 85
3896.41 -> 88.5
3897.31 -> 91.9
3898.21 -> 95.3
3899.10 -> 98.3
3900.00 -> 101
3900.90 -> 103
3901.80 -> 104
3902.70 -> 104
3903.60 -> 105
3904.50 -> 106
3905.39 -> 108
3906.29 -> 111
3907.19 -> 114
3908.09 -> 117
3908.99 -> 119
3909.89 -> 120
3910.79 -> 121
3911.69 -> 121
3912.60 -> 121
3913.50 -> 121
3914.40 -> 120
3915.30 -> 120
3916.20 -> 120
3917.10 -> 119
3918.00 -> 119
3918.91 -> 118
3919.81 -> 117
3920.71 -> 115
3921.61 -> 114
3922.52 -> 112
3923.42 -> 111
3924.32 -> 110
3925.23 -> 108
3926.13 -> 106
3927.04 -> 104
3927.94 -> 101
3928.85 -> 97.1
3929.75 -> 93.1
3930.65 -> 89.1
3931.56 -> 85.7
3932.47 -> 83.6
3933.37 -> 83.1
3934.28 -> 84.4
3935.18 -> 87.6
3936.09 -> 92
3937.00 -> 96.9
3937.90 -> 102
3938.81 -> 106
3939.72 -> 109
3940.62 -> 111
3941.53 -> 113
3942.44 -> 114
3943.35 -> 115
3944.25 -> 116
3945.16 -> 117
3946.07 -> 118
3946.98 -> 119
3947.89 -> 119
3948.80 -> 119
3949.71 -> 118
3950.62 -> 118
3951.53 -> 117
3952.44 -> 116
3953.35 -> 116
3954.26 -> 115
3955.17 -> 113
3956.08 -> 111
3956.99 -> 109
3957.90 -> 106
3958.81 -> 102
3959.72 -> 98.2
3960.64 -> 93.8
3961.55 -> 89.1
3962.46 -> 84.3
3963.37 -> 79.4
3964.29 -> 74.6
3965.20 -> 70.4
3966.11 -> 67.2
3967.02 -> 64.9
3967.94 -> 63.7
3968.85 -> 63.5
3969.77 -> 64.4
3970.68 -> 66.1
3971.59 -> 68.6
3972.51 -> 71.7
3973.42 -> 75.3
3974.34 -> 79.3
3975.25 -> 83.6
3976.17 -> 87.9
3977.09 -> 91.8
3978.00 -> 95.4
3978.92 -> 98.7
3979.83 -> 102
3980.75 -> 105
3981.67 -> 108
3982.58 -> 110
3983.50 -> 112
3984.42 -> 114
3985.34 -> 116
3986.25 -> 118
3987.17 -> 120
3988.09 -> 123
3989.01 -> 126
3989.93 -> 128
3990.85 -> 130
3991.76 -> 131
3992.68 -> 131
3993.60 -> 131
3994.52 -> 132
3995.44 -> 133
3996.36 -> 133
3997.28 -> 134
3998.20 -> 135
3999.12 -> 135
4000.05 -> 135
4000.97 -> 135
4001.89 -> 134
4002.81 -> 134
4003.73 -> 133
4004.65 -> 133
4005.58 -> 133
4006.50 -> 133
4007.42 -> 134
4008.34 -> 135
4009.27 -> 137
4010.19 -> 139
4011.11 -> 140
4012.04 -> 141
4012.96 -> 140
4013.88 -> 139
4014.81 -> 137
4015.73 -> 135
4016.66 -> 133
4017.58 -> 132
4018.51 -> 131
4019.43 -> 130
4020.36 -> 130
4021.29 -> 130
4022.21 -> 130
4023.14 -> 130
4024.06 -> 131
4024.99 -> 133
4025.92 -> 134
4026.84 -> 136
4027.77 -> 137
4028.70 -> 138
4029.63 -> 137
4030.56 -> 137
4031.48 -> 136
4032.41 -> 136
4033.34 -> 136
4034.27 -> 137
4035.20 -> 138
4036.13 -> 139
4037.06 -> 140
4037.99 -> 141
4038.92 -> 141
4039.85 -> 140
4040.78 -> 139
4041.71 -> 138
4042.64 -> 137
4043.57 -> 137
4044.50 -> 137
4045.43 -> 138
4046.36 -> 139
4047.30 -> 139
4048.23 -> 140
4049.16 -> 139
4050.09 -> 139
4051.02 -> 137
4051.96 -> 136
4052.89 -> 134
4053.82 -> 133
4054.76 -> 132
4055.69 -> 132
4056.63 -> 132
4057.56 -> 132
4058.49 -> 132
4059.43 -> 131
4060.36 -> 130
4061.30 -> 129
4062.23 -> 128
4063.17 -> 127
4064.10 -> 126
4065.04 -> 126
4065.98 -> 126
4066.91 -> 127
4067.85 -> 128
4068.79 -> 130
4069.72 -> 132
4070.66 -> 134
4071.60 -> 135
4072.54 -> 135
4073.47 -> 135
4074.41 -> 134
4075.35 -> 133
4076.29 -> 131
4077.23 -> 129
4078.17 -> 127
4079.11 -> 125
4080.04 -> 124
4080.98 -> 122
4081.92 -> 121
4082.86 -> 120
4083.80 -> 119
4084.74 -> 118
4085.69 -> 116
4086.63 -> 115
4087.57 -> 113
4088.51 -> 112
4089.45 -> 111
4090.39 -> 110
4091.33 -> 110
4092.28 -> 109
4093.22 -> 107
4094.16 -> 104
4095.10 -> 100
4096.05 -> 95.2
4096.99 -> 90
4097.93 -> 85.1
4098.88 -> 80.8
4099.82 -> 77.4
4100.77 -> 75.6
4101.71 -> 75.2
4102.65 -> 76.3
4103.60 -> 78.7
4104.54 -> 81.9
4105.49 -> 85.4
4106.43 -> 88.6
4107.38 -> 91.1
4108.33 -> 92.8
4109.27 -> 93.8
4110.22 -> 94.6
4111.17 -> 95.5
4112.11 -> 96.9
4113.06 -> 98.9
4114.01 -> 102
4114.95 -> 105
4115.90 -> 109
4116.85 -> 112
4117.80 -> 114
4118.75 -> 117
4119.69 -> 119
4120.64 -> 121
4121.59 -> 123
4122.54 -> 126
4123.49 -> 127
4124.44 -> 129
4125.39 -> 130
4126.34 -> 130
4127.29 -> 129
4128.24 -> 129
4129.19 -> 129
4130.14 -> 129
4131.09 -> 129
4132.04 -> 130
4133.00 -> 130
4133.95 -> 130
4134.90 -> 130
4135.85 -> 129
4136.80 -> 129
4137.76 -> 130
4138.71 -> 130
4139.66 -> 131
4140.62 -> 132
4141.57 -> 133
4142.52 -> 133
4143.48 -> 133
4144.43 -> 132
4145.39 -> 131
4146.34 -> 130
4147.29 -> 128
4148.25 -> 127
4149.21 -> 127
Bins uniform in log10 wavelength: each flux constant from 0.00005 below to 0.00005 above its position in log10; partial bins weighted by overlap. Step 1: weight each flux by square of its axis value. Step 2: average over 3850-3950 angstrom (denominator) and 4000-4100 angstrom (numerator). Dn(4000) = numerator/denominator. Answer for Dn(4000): 1.3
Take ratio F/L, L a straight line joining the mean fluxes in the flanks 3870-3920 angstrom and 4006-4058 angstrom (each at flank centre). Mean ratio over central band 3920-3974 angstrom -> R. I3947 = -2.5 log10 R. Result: 0.139 mag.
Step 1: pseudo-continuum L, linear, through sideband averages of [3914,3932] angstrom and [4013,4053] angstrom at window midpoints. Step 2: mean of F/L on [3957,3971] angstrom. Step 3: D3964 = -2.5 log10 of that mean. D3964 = 0.427 mag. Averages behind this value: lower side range 109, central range 80.2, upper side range 136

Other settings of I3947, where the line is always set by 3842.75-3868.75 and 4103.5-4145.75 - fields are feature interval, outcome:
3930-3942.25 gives 0.17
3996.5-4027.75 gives -0.18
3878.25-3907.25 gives 0.28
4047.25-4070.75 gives -0.14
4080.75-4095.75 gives 0.04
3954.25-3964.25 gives 0.15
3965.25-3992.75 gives 0.18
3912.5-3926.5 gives -0.04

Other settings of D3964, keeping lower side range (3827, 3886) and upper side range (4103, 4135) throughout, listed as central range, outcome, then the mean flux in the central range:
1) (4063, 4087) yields -0.16 mag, 127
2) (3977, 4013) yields -0.21 mag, 126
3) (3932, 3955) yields -0.08 mag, 108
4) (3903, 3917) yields -0.18 mag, 116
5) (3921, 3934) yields 0.00 mag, 99.8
